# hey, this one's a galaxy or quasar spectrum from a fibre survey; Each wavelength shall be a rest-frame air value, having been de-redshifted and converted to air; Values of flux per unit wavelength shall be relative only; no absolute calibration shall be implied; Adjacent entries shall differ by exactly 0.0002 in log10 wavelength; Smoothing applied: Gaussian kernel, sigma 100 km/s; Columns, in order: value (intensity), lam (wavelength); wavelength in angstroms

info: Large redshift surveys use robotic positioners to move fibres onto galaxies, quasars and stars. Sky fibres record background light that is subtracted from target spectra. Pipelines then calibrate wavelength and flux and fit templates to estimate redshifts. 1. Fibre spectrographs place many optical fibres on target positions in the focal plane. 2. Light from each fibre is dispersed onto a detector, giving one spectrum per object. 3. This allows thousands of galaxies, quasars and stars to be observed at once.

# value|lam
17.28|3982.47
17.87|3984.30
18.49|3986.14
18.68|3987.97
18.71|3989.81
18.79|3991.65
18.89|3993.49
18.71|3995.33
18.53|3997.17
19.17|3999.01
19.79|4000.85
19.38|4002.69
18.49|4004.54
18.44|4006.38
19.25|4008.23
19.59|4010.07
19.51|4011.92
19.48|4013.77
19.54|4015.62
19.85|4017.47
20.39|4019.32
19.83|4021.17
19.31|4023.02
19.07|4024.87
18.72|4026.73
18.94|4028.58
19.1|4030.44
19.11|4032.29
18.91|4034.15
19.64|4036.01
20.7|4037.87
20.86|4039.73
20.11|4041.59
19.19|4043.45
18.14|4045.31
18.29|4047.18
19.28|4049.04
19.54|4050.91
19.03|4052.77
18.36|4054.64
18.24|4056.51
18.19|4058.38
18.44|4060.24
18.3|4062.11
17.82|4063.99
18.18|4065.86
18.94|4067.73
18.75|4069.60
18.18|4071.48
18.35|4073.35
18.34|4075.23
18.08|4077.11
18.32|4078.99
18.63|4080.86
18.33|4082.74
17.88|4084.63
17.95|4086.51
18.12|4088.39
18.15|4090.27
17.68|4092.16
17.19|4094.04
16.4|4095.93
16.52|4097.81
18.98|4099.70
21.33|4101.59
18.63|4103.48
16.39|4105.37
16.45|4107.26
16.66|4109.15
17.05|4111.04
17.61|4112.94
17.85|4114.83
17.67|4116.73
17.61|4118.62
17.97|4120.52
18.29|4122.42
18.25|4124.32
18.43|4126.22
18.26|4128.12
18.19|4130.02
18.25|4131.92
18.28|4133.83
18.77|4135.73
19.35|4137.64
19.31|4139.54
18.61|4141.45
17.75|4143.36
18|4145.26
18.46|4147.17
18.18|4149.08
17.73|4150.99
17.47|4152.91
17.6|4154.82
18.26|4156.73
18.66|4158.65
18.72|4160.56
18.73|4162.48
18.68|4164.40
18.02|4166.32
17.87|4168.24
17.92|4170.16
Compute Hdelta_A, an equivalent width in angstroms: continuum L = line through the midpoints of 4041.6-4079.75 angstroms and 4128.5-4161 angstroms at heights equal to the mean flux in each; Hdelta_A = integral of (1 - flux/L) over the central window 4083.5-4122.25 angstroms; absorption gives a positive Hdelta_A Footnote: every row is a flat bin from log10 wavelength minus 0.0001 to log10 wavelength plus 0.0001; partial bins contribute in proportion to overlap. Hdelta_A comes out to 1.49 angstroms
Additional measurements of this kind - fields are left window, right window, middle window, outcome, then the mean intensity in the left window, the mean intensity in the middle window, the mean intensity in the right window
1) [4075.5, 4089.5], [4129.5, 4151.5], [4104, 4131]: 1.03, 18.2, 17.6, 18.4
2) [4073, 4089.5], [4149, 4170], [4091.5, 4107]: 0.32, 18.2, 17.8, 18.2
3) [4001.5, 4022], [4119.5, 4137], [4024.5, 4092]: 0.98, 19.4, 18.7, 18.3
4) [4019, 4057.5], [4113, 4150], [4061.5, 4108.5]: 1.75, 19.3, 18.1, 18.3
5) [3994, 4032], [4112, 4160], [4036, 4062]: -0.21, 19.3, 19.1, 18.2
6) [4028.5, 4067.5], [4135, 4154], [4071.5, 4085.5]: 0.37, 19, 18.3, 18.4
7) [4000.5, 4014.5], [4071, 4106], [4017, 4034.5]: -0.33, 19.2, 19.3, 18.1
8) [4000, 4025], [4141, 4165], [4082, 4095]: 0.61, 19.4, 17.9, 18.2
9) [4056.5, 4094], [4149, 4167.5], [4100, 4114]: 0.32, 18.2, 17.8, 18.2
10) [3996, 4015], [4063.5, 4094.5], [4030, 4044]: -0.74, 19.2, 19.7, 18.2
